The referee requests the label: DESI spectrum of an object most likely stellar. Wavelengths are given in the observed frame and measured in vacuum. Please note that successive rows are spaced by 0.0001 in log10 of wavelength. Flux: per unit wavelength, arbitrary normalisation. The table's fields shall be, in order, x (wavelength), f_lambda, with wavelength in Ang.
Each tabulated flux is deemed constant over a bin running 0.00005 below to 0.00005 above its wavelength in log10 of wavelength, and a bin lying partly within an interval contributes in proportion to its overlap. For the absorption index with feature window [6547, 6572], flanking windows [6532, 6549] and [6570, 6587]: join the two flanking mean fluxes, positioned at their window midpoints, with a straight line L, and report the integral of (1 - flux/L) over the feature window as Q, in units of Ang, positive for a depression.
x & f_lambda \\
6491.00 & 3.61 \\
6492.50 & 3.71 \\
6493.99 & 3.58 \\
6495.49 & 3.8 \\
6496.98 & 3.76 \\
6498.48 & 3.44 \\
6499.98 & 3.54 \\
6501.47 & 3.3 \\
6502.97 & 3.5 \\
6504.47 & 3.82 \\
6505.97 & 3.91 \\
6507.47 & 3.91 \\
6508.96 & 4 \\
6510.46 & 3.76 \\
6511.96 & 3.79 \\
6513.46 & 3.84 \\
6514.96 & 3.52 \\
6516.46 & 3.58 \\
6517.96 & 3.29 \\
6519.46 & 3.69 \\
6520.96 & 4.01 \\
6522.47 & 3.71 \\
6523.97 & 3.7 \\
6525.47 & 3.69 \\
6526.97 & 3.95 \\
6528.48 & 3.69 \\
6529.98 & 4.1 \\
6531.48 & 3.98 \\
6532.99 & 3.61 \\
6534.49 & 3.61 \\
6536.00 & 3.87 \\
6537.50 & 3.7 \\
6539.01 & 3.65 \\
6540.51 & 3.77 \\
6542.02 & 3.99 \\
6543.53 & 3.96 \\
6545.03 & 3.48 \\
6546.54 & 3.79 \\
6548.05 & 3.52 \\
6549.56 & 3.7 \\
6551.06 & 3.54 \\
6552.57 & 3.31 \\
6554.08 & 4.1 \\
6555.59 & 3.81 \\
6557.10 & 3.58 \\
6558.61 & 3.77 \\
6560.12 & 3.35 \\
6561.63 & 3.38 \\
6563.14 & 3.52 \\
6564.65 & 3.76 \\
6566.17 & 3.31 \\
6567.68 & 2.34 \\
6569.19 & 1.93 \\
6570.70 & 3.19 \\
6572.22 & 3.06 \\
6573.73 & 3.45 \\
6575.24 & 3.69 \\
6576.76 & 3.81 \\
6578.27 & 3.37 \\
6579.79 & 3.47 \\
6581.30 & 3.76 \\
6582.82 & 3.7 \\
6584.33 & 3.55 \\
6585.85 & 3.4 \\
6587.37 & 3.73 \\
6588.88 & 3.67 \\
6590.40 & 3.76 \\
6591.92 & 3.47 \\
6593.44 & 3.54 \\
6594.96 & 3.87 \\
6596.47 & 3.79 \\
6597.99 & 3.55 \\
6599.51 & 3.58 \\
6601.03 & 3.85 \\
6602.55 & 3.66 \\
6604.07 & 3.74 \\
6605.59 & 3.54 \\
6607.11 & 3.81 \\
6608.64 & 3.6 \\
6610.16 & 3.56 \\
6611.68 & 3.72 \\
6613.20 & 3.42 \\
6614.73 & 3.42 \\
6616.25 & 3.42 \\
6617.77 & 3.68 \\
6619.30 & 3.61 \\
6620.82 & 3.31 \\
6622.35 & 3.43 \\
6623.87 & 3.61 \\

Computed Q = 1.63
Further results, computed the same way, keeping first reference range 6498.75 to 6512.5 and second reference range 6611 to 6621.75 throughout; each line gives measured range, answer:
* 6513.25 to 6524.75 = 0.09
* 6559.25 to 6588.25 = 1.83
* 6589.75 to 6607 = -0.64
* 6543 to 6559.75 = -0.22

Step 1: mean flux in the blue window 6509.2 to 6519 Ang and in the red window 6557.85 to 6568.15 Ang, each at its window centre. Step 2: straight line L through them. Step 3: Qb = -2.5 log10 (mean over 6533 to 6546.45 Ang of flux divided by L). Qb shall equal -0.07 mag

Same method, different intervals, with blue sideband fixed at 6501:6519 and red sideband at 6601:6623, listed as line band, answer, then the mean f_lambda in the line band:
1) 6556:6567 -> 0.033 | 3.52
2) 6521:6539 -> -0.034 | 3.78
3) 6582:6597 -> -0.014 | 3.65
